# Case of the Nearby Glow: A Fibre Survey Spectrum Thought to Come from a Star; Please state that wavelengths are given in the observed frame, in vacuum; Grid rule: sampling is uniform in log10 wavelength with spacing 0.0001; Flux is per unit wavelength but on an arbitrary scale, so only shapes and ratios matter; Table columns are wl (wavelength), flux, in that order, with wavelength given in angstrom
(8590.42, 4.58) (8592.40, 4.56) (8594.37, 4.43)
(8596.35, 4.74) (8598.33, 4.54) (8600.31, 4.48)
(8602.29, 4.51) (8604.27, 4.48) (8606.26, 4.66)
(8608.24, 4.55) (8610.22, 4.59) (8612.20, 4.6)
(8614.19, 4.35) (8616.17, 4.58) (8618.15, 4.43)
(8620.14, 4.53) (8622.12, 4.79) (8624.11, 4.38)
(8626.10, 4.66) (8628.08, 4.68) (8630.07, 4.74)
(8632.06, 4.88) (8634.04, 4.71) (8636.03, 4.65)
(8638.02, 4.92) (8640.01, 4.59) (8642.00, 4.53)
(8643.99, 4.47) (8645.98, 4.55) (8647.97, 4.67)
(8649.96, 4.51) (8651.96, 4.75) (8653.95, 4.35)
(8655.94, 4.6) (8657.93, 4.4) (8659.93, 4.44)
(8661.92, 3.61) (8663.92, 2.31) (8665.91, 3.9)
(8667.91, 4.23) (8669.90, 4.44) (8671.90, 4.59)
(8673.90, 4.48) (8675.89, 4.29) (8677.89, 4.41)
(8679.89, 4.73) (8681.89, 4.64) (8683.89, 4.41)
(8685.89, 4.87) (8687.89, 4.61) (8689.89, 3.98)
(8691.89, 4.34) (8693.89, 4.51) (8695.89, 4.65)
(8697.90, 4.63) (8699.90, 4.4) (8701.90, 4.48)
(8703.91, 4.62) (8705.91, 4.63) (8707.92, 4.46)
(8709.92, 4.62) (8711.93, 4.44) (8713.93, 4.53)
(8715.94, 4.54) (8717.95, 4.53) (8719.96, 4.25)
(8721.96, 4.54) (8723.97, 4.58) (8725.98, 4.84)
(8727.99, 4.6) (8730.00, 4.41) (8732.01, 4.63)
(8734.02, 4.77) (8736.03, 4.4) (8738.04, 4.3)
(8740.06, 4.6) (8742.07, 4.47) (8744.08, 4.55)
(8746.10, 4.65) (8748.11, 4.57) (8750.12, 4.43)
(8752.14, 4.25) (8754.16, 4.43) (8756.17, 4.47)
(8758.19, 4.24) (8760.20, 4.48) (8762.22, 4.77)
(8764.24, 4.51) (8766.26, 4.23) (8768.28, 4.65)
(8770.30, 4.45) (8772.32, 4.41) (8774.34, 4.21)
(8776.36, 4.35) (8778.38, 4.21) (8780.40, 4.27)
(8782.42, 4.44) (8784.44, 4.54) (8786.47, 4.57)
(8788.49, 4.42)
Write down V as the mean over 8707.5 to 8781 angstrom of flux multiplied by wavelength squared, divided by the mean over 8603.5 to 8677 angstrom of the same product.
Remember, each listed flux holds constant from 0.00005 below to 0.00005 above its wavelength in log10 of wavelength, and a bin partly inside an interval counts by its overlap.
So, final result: 1.0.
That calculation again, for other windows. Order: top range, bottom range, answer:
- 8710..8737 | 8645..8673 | 1.09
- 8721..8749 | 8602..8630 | 1.03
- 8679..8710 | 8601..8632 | 1.01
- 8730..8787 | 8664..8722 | 1.02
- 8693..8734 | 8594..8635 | 1.01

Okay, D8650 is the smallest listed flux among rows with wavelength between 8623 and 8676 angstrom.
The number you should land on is 2.31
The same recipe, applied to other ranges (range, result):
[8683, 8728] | 3.98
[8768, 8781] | 4.21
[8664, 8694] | 3.9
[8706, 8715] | 4.44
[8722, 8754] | 4.25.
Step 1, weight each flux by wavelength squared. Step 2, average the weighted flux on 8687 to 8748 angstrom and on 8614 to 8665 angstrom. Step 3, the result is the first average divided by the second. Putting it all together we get 1.03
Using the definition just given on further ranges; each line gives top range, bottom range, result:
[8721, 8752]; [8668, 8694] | 1.03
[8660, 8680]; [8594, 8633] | 0.90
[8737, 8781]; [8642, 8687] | 1.04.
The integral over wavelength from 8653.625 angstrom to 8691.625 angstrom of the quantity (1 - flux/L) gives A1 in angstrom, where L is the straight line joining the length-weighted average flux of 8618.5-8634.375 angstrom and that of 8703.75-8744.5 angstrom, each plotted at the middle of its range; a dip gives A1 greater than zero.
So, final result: 2.67 angstrom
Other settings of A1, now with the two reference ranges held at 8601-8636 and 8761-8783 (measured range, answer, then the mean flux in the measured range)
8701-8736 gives -0.62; 4.55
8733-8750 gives -0.34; 4.53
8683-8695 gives 0.14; 4.46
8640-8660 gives 0.10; 4.53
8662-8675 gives 1.62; 3.97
